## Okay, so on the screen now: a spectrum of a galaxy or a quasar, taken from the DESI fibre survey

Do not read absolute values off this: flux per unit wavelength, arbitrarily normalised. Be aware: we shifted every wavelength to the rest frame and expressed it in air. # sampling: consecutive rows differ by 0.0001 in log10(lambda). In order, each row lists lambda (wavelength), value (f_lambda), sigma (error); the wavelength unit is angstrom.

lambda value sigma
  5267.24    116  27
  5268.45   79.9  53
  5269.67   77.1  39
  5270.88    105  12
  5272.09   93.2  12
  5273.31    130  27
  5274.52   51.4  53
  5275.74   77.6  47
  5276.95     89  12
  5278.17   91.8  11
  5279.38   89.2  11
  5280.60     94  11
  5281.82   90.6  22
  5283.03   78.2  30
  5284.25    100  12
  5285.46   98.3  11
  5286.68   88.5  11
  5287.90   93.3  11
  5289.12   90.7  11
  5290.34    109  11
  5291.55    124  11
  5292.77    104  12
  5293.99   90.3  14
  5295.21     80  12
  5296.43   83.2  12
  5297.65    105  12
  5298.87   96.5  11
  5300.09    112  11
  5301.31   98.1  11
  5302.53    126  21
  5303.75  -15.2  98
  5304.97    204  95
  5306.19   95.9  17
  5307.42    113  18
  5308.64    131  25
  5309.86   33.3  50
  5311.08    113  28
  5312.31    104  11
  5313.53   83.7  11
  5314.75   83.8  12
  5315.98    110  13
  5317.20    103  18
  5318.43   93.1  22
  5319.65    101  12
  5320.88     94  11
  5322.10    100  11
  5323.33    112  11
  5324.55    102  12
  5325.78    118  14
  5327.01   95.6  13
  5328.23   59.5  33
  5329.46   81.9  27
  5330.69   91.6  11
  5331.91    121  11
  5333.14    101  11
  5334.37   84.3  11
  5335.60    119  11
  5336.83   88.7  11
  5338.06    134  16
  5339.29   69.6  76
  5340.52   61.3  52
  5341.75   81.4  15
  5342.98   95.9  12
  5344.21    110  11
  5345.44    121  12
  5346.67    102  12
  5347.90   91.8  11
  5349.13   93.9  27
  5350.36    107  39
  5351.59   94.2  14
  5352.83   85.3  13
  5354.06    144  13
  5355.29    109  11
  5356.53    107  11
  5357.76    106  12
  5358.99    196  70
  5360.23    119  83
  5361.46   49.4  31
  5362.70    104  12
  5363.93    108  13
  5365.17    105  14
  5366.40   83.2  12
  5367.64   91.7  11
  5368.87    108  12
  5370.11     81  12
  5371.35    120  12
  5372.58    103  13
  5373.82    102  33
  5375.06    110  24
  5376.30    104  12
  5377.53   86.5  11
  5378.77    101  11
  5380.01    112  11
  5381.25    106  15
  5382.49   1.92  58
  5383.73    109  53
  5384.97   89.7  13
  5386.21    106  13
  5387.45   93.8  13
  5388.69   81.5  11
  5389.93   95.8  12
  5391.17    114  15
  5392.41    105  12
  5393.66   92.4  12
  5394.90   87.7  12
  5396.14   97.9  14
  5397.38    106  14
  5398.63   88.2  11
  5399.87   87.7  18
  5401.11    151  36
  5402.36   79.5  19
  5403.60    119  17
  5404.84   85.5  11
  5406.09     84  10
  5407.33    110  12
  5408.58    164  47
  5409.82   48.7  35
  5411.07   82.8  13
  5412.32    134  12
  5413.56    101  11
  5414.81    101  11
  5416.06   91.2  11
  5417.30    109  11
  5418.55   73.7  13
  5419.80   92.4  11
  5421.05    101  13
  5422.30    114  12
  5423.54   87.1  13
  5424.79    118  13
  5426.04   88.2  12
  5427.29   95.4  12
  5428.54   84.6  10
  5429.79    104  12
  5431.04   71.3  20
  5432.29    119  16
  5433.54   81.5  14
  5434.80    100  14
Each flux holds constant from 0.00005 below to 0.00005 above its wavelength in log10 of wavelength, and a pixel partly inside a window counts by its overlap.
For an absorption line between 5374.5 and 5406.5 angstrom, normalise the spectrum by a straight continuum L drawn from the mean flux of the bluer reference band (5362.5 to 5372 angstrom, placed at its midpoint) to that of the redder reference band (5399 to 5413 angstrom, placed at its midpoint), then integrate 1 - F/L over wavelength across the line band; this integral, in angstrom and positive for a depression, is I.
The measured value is 1.99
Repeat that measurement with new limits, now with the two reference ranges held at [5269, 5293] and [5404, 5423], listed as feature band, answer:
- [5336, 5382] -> -2.4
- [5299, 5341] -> -1.1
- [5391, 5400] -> 0.2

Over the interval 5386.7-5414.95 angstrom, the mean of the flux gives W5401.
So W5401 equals 100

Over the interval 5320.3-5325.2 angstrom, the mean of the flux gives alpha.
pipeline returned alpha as 102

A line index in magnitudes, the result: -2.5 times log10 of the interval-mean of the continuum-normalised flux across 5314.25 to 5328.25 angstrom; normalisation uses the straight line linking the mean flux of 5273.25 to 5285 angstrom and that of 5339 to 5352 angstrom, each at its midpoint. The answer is -0.09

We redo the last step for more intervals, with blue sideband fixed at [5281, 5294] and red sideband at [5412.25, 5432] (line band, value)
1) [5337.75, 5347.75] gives 0.02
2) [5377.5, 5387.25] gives 0.09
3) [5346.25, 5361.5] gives -0.14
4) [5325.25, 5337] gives 0.01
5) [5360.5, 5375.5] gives 0.00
